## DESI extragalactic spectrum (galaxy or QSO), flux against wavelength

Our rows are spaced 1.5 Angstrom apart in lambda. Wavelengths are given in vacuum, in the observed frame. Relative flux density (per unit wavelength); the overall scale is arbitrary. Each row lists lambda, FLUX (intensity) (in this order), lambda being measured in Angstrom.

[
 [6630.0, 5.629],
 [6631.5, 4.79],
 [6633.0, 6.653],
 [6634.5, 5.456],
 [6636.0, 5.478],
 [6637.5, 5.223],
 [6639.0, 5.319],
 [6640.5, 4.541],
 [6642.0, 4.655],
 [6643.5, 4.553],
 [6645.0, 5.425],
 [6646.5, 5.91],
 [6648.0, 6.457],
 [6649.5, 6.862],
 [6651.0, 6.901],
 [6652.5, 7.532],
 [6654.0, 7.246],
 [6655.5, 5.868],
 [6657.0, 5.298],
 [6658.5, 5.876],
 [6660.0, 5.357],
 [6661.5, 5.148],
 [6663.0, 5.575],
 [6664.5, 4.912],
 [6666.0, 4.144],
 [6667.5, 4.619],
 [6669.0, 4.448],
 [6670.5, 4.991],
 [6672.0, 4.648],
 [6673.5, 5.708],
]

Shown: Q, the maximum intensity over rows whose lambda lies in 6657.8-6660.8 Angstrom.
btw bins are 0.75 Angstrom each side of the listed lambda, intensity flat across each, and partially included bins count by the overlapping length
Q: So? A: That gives 5.876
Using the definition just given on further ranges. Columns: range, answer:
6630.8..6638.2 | 6.653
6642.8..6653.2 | 7.532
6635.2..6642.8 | 5.478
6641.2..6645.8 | 5.425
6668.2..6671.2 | 4.991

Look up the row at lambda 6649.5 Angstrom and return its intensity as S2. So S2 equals 6.862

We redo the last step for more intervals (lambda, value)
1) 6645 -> 5.425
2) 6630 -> 5.629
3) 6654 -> 7.246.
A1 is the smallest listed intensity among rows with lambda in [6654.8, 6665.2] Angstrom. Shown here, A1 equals 4.912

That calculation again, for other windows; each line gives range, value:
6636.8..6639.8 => 5.223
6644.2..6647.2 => 5.425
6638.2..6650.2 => 4.541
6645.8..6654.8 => 5.91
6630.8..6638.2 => 4.79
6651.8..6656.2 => 5.868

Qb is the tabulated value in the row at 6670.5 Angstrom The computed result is 4.991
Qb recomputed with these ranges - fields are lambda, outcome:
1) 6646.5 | 5.91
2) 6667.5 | 4.619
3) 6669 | 4.448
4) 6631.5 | 4.79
